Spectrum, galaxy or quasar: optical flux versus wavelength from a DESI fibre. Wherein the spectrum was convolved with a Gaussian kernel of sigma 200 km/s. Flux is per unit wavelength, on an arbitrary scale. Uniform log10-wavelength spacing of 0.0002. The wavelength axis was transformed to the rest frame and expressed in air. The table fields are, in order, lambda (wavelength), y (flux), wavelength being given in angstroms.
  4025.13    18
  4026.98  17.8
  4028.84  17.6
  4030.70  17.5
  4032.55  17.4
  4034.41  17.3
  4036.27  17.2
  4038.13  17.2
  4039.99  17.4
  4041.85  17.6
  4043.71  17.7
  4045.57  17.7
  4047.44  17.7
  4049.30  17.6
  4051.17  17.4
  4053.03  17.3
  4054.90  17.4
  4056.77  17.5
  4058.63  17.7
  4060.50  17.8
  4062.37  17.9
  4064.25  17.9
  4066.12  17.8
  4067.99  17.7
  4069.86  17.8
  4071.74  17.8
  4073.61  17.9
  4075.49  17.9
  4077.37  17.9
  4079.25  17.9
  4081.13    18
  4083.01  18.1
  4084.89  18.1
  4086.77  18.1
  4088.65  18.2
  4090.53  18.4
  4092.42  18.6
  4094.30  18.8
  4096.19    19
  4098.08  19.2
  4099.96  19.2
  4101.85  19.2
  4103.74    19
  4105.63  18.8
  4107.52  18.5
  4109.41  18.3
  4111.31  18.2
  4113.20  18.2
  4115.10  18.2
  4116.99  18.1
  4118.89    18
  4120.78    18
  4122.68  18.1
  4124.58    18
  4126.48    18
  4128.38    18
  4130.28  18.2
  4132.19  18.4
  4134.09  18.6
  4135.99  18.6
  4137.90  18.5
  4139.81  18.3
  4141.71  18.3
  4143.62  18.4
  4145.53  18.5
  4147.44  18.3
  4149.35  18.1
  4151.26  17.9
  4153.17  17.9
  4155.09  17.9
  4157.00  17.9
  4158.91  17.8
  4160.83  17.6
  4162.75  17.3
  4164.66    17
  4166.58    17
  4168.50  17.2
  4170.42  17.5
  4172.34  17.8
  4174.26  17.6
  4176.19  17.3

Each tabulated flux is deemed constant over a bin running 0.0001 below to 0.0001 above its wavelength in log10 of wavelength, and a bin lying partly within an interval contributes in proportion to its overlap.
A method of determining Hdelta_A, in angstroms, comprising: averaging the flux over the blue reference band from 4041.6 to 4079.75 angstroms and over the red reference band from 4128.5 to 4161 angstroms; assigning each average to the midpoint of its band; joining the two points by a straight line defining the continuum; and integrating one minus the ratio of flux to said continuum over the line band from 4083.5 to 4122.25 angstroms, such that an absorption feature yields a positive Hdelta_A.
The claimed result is -1.2 angstroms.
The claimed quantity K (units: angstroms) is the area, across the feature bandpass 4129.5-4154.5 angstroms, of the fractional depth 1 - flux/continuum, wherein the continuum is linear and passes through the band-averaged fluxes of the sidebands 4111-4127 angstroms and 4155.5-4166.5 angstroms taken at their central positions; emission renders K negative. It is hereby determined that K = -0.7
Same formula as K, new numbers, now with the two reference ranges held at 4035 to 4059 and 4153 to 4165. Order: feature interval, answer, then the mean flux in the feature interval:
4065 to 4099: -1.2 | 18.2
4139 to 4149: -0.4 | 18.4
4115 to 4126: -0.3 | 18.1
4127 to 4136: -0.4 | 18.3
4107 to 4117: -0.4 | 18.3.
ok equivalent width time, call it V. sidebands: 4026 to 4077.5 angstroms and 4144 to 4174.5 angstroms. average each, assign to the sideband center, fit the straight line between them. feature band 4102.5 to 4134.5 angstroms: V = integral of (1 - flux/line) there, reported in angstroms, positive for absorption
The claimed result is -1.07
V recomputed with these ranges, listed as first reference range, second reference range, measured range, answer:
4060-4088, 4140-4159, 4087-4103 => -0.73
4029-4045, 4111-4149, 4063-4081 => -0.12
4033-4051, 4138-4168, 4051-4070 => -0.12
